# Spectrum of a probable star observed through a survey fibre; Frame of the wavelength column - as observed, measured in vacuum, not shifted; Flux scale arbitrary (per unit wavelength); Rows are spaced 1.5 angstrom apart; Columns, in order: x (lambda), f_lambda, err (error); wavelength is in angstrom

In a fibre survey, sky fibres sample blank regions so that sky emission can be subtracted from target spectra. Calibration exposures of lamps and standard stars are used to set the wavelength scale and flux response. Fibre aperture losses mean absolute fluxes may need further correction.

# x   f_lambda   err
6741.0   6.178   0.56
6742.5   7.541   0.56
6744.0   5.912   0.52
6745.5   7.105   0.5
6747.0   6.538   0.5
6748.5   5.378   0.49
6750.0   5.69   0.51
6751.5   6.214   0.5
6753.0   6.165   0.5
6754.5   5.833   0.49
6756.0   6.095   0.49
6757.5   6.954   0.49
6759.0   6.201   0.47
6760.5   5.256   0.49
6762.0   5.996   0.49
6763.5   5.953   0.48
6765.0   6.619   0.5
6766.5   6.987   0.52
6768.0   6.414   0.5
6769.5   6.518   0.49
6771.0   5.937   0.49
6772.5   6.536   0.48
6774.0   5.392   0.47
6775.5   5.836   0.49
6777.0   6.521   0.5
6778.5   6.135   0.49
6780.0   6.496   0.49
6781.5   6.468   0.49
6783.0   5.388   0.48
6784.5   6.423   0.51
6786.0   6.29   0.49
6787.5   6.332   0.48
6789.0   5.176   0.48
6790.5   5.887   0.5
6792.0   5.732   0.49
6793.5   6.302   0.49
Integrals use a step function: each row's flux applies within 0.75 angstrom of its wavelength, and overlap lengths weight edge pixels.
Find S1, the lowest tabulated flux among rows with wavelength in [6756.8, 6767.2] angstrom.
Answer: 5.256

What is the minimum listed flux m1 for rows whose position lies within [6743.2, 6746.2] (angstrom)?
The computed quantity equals 5.912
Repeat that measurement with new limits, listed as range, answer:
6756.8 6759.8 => 6.201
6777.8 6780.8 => 6.135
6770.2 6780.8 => 5.392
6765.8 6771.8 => 5.937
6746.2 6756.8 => 5.378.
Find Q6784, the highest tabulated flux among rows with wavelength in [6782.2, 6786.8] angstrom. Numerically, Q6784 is 6.423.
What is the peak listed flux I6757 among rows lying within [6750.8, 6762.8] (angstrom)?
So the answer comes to 6.954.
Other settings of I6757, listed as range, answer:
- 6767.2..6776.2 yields 6.536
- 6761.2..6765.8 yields 6.619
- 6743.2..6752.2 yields 7.105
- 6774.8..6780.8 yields 6.521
